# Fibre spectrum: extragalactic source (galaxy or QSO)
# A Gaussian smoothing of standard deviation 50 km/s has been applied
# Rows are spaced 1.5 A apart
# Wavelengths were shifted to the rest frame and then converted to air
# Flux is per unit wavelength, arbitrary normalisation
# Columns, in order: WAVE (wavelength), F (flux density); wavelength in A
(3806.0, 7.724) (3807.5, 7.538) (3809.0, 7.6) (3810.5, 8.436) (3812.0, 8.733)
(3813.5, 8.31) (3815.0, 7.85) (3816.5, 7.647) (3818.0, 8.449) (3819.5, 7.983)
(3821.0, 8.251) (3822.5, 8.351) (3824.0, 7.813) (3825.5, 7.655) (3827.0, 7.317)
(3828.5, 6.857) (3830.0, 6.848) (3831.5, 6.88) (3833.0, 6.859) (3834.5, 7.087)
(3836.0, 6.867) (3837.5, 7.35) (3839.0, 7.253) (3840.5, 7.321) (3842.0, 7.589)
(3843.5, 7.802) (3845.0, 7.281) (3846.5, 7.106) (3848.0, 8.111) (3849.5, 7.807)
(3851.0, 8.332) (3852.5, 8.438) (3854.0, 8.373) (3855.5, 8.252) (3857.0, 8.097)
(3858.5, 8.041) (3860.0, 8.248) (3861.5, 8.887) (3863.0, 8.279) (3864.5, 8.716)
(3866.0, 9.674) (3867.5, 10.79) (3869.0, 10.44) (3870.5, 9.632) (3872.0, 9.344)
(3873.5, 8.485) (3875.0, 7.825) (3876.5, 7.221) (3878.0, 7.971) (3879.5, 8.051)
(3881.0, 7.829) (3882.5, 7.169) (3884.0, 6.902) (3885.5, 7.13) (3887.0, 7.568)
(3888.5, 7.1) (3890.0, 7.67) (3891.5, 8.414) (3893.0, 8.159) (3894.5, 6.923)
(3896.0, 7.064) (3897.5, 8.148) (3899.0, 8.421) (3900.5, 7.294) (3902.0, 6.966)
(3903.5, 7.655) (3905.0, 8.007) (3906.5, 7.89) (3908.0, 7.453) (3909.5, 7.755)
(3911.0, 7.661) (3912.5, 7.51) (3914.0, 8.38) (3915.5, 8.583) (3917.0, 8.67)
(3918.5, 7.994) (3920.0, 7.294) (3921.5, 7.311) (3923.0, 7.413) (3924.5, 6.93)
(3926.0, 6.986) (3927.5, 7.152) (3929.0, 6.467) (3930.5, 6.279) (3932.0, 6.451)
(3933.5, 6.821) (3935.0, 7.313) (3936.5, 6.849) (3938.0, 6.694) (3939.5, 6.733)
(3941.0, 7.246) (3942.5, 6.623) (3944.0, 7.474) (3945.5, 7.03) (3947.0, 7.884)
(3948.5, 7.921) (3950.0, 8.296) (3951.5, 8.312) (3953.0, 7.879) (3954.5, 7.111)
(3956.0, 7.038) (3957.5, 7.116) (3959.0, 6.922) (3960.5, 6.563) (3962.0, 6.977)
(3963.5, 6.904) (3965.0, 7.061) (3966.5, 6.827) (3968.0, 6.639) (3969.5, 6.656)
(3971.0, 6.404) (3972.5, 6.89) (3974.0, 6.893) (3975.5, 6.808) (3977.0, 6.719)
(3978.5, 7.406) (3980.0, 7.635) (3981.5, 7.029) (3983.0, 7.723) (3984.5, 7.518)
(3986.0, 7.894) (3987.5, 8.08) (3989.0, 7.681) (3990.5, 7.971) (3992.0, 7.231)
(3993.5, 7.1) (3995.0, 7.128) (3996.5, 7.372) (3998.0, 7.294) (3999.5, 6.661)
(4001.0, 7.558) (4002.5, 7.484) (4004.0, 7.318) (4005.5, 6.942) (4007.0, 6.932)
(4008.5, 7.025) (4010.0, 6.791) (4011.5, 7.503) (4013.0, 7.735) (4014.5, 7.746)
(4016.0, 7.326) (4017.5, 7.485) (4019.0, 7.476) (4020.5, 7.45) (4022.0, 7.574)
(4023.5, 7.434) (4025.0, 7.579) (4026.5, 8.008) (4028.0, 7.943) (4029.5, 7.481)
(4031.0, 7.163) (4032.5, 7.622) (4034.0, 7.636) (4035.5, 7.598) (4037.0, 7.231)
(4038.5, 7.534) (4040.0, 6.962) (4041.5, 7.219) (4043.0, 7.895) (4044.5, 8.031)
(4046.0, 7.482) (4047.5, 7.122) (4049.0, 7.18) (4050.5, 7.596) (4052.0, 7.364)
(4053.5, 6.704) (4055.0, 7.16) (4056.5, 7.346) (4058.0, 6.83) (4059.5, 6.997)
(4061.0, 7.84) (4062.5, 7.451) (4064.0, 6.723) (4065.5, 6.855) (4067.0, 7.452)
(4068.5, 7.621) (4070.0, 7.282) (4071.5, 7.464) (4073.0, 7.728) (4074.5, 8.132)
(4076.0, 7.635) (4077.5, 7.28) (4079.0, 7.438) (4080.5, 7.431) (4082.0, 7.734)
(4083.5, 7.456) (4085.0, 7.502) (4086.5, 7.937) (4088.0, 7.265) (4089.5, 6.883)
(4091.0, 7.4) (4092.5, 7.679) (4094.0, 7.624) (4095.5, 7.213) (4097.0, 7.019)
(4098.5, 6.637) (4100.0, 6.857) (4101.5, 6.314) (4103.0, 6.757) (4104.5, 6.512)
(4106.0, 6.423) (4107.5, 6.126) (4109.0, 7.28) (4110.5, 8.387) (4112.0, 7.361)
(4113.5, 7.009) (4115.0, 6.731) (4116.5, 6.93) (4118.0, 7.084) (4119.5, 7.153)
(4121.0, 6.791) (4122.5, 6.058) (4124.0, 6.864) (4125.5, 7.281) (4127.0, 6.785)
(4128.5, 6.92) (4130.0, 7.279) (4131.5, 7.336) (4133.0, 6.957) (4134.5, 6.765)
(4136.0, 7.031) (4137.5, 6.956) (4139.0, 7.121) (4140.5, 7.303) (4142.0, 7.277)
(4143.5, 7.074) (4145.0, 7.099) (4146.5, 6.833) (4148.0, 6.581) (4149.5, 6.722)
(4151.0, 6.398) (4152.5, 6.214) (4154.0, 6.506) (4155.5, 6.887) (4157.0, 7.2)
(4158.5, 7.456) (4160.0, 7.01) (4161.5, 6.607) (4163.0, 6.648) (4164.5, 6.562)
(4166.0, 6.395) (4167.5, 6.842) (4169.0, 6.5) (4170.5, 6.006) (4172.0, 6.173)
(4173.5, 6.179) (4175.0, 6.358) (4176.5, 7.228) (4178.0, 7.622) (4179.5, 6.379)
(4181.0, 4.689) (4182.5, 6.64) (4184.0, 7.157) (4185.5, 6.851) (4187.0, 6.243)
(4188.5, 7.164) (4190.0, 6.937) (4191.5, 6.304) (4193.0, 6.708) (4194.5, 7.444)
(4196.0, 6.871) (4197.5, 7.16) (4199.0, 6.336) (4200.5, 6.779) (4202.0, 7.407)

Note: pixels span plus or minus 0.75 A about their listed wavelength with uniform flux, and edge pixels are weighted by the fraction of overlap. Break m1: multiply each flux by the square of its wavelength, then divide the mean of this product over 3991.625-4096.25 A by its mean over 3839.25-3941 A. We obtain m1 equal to 1.0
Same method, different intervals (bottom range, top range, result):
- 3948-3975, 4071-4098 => 1.12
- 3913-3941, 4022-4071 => 1.08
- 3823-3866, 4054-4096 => 1.08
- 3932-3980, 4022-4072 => 1.09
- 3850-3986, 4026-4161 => 1.03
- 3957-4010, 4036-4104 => 1.07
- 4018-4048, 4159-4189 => 0.93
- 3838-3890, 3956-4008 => 0.93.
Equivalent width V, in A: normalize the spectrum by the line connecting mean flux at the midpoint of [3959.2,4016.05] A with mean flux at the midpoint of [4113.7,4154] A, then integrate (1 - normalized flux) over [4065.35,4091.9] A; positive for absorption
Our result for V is -1.8 A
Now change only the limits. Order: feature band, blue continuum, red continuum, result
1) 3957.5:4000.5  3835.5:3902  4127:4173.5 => 2.3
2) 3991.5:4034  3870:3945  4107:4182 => -1.0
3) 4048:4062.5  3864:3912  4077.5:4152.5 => 0.1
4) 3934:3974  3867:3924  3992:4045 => 2.9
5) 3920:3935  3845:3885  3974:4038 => 1.9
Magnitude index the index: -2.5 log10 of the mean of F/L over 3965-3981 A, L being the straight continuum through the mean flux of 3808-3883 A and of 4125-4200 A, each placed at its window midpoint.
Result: 0.09 mag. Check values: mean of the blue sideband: 8.03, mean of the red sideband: 6.78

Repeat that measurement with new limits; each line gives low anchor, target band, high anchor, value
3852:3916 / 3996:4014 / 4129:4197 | 0.04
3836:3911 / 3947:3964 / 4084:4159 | 0.04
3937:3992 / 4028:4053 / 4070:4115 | -0.03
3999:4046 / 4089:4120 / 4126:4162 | 0.01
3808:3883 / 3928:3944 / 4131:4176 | 0.13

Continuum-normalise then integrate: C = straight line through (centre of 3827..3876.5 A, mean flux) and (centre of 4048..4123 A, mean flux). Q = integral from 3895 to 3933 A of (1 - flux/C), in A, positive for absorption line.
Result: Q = 1.62 A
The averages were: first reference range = 8.06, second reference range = 7.2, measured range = 7.5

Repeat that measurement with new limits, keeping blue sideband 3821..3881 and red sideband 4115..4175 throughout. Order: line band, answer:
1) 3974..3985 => 0.4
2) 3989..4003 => 0.2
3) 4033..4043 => -0.2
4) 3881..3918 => 0.6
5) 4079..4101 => -0.9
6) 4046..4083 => -1.1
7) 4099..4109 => 0.6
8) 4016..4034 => -0.6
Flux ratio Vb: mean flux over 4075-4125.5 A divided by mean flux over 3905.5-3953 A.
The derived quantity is 0.96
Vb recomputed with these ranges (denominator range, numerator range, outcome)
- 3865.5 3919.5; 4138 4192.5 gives 0.83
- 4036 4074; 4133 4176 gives 0.92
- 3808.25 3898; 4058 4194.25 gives 0.88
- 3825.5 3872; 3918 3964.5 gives 0.89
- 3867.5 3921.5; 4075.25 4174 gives 0.88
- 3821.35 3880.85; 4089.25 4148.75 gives 0.87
